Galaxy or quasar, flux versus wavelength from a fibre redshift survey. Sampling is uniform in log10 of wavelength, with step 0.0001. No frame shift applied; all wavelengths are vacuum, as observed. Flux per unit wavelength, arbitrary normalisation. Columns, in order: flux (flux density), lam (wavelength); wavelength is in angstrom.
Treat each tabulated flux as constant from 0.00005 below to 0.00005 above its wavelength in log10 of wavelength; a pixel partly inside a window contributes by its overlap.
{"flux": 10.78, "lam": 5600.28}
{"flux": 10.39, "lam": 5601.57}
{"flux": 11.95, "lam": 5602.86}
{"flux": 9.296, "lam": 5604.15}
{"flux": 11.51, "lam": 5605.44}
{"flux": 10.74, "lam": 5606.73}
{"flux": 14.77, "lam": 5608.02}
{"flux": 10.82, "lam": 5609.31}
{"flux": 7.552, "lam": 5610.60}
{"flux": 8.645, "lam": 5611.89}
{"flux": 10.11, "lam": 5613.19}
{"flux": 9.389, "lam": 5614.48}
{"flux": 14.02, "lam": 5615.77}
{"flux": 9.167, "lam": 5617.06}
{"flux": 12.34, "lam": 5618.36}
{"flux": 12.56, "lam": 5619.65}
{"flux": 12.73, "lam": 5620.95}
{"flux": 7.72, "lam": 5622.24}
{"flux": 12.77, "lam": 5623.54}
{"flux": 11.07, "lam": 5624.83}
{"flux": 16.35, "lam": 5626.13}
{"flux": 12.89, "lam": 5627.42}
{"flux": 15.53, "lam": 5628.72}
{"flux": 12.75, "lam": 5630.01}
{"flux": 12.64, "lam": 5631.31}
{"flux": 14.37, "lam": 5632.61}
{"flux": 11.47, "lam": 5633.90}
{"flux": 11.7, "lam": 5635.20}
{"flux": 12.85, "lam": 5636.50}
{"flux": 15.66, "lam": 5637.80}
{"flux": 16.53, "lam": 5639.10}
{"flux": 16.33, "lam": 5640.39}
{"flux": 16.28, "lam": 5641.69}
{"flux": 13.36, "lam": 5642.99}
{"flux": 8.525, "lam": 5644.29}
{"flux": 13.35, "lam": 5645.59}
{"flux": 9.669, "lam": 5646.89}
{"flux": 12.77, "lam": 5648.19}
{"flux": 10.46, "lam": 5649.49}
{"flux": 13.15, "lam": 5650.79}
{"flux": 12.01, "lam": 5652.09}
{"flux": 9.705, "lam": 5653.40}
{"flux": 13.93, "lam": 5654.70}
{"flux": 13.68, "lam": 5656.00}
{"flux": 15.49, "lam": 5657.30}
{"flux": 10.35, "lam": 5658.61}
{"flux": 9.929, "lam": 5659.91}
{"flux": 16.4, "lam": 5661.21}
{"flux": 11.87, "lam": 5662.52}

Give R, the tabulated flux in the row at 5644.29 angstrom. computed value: 8.525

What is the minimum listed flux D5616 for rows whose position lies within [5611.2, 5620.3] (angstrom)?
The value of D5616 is 8.645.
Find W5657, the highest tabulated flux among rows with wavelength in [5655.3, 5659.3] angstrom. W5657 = 15.49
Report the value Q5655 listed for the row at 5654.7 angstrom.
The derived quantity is 13.93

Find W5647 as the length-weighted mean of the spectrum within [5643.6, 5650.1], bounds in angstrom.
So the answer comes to 11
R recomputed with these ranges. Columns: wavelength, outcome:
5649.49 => 10.46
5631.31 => 12.64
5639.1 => 16.53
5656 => 13.68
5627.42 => 12.89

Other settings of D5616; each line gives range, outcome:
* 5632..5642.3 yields 11.47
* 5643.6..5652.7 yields 8.525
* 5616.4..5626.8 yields 7.72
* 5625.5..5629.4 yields 12.89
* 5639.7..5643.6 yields 13.36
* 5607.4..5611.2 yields 7.552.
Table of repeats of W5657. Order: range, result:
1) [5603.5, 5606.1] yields 11.51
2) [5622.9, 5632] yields 16.35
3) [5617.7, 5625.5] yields 12.77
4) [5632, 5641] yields 16.53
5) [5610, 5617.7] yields 14.02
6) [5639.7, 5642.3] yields 16.33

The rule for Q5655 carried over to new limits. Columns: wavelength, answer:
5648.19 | 12.77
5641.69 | 16.28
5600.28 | 10.78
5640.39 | 16.33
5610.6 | 7.552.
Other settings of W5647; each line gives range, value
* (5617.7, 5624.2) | 11.6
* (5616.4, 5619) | 10.8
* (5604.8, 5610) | 11.9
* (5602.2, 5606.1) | 10.9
